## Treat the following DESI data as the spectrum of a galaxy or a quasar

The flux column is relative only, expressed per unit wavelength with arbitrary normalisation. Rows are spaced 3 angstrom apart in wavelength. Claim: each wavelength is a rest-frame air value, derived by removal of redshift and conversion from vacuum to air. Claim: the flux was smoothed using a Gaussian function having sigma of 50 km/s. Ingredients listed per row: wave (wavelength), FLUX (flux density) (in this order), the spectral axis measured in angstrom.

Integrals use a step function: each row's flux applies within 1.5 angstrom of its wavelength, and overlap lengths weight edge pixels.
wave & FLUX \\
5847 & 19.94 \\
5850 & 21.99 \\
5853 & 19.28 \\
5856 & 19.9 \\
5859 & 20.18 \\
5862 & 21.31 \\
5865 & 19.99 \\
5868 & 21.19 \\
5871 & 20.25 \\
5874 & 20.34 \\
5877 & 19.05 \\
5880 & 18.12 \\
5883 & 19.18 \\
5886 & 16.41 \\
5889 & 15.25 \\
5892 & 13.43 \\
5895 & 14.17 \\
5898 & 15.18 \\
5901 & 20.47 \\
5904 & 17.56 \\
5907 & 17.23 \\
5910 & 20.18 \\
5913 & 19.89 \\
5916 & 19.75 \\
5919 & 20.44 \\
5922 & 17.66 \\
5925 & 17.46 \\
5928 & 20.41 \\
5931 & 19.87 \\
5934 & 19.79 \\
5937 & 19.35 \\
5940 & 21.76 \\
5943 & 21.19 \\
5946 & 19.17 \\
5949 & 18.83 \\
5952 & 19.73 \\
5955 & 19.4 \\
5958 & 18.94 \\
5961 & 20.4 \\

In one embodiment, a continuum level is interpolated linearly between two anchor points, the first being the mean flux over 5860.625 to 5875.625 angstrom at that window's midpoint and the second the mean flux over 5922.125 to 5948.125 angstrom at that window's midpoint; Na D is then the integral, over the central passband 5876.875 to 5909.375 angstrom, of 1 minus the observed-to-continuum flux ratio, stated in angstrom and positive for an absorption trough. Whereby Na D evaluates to 5.4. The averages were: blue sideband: 20.6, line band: 16.9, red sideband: 19.7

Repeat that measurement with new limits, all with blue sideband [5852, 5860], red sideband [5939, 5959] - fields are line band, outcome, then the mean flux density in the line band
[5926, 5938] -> 0.0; 19.8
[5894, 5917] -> 2.0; 18.1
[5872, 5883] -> 0.3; 19.2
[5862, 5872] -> -0.4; 20.6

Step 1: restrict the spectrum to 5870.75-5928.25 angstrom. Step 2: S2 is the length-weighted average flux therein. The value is 18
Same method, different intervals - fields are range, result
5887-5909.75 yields 16.4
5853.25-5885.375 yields 19.8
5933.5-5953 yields 20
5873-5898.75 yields 16.8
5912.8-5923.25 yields 19.4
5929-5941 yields 20.1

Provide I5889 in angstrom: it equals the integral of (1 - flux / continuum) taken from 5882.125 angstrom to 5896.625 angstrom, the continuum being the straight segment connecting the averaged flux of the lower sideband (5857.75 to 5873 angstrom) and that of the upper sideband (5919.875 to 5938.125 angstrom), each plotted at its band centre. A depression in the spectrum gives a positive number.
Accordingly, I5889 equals 3.26 angstrom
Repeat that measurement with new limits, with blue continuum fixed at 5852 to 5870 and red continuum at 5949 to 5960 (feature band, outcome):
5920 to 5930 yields 0.5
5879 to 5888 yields 1.1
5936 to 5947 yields -0.6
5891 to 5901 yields 2.4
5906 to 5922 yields 0.3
